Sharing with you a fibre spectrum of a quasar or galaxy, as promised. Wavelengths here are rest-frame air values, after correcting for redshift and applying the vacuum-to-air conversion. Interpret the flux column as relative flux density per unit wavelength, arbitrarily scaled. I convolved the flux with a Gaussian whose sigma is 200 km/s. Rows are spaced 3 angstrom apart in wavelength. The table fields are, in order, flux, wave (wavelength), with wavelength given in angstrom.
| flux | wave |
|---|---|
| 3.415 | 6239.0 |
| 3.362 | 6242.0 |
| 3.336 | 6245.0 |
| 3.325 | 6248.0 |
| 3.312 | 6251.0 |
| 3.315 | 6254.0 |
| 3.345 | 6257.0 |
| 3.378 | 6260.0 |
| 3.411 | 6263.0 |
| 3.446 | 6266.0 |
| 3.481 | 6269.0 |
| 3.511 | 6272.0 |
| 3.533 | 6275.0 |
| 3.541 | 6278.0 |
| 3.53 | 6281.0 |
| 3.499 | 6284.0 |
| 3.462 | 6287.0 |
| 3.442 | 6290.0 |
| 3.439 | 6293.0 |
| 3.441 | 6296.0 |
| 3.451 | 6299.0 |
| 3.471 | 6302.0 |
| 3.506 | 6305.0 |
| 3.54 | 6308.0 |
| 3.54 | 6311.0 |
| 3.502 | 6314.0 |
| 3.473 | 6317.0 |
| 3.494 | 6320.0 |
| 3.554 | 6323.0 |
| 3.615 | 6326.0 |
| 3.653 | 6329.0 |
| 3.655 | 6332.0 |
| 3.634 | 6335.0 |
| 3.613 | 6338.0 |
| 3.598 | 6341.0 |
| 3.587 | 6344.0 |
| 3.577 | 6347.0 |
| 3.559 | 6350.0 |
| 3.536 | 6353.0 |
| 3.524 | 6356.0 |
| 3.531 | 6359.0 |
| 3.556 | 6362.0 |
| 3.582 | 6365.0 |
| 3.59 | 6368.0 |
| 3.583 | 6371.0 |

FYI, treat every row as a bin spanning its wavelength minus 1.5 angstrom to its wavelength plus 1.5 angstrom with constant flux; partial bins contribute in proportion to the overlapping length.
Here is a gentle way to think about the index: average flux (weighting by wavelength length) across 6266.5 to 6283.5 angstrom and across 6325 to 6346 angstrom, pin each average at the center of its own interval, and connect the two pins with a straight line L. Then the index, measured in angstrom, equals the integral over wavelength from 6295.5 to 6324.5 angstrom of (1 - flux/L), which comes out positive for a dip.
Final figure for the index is 0.62 angstrom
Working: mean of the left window 3.51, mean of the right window 3.62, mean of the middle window 3.5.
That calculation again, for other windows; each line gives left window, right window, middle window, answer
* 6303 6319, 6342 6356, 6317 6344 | -0.44 angstrom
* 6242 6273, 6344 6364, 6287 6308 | -0.07 angstrom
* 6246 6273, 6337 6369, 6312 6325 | -0.04 angstrom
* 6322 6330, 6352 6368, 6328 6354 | -0.14 angstrom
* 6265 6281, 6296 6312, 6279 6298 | 0.17 angstrom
